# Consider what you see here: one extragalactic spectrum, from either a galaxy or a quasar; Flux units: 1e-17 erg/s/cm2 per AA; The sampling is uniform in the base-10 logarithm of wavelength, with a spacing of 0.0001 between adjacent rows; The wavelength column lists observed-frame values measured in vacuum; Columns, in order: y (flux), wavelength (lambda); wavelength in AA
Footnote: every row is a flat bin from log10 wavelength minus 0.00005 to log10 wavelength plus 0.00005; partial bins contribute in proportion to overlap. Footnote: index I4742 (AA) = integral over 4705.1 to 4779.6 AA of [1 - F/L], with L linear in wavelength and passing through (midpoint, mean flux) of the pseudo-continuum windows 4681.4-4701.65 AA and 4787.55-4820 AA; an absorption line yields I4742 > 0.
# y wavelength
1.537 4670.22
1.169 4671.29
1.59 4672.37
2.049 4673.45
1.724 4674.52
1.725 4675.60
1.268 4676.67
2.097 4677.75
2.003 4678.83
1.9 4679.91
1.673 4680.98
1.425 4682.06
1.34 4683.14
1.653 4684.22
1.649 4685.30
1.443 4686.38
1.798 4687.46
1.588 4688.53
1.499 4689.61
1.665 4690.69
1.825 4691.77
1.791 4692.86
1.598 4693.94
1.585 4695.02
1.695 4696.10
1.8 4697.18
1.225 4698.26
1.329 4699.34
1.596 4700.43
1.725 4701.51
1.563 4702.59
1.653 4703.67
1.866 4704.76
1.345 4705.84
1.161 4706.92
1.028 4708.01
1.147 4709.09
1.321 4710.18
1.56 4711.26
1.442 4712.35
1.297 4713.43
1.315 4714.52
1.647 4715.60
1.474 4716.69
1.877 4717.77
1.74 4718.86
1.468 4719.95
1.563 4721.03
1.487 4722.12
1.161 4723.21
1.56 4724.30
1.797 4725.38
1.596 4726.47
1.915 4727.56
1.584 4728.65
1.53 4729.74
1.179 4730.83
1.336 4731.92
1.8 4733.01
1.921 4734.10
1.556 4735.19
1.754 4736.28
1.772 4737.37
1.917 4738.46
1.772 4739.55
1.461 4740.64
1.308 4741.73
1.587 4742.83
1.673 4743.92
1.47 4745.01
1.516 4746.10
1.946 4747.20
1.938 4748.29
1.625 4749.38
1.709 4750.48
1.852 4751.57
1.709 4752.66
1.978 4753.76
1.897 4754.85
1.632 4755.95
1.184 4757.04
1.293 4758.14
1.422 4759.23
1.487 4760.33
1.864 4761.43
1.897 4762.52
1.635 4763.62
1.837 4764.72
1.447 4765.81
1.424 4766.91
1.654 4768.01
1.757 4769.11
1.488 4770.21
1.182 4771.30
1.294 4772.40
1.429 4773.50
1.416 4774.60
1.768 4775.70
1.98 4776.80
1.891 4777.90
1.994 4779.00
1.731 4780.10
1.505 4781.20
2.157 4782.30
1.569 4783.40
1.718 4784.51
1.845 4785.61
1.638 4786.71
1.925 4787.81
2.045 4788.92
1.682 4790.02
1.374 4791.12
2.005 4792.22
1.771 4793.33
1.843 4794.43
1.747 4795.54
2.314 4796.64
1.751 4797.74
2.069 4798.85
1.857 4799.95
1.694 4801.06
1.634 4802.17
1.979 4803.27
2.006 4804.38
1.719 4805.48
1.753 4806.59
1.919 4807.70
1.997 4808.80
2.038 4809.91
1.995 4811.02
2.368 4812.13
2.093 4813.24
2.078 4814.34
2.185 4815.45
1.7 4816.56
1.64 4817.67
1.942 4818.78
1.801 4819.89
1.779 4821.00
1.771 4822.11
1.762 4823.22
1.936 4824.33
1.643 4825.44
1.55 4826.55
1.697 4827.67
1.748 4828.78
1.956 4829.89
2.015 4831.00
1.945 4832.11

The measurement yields 6.3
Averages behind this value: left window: 1.59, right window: 1.9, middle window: 1.58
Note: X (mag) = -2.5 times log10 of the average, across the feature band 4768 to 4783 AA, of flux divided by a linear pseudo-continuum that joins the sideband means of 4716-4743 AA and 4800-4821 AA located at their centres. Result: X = 0.076 mag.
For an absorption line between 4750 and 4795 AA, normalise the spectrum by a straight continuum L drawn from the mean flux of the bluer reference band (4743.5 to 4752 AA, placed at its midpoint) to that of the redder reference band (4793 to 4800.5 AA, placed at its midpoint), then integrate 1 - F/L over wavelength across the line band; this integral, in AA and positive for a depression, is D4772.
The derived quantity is 3.3 AA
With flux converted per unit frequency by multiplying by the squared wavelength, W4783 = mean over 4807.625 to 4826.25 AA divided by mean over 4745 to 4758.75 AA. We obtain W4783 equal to 1.17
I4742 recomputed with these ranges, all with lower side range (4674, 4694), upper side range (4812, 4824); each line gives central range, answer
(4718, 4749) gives 2.38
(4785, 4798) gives 0.20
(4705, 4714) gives 2.13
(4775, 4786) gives 0.17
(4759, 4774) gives 2.08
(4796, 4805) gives -0.17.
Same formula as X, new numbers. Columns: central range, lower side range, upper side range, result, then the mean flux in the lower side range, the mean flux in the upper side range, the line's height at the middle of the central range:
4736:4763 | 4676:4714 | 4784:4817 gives 0.042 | 1.56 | 1.89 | 1.73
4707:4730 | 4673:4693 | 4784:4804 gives 0.162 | 1.69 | 1.83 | 1.73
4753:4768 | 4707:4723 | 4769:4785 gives -0.013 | 1.44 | 1.66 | 1.6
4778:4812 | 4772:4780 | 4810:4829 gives -0.048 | 1.69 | 1.87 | 1.77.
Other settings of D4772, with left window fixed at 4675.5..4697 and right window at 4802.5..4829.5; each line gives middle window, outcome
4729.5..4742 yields 0.91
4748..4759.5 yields 0.75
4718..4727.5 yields 0.81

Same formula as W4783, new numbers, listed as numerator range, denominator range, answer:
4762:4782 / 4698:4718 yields 1.16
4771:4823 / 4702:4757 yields 1.18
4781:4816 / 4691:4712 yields 1.30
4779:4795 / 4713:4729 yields 1.17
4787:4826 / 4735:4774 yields 1.18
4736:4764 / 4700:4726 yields 1.13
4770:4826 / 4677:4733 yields 1.21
